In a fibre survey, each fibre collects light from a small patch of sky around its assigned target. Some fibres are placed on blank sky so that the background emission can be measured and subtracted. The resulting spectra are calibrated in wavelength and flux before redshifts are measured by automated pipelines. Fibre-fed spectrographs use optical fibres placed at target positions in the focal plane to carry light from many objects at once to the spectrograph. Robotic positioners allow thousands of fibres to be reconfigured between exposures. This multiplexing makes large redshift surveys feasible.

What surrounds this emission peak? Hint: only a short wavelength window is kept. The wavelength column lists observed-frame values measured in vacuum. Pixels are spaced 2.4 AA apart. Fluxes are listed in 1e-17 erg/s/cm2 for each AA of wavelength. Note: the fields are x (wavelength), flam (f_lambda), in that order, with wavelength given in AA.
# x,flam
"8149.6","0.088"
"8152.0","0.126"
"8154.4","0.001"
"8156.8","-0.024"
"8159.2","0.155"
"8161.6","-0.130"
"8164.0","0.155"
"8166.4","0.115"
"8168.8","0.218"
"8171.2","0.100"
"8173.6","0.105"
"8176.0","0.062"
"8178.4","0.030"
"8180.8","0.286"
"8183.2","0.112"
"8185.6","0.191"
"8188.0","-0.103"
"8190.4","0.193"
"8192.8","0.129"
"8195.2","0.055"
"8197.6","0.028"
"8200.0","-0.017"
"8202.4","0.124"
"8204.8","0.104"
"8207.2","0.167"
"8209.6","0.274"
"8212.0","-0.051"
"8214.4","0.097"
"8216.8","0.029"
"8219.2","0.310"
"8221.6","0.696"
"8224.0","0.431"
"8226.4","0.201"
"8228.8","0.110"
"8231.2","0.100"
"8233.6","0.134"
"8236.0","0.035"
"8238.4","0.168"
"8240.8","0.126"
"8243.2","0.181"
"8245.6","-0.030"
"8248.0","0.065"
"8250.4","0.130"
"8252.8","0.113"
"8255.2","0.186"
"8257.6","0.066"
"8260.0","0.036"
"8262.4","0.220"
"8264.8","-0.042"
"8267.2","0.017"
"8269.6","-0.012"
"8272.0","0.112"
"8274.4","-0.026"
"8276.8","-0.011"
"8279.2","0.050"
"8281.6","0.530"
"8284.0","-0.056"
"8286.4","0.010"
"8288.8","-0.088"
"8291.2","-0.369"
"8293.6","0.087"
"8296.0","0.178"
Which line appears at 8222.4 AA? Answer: H-gamma 4340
